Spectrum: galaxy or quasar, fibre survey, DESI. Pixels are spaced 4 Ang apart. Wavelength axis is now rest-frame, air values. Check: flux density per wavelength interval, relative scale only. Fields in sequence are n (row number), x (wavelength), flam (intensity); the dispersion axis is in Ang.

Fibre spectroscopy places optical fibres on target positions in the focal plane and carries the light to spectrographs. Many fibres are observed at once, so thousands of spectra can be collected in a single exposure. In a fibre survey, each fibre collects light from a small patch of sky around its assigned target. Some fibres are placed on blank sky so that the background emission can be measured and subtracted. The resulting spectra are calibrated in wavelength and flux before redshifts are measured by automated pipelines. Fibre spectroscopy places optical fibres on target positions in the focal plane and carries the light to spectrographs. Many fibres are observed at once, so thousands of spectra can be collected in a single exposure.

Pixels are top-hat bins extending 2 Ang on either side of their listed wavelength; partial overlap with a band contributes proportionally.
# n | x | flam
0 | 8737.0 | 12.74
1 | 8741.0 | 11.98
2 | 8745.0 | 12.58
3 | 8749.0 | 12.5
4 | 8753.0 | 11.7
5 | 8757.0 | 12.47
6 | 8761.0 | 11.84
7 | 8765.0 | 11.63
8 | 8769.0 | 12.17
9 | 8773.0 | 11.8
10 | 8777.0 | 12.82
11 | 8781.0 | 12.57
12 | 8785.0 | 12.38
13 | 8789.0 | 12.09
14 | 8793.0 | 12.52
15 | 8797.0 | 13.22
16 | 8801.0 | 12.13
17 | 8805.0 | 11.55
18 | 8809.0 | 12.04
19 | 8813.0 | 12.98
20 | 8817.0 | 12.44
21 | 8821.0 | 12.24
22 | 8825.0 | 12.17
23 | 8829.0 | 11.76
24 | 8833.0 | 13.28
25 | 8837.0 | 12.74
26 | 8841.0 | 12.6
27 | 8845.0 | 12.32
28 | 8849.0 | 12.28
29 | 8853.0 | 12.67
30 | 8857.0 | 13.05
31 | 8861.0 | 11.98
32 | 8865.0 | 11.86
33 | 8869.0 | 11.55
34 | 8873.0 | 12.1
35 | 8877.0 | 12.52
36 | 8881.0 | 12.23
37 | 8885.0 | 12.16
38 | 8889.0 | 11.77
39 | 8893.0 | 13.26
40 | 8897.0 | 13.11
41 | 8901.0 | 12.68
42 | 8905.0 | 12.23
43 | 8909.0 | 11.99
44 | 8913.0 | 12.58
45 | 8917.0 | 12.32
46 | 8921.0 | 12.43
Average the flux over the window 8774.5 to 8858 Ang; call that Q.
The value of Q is 12.5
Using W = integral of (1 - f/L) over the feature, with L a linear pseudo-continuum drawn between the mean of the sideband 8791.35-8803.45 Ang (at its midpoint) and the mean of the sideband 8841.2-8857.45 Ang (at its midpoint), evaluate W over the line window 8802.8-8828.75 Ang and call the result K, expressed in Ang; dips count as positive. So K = 0.8 Ang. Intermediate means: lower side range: 12.6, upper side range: 12.5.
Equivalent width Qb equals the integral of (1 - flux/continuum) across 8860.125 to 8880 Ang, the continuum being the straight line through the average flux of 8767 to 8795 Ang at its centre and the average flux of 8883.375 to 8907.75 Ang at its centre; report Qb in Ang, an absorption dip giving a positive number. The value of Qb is 0.7 Ang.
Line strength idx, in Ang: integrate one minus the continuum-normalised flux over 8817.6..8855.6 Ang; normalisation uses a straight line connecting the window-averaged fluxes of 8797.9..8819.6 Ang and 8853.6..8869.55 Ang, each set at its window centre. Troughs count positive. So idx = -0.7 Ang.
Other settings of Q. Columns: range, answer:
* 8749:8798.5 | 12.3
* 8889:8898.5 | 12.9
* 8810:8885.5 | 12.4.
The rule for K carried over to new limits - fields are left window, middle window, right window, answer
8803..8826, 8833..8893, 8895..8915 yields 0.2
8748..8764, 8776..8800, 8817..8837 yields -0.7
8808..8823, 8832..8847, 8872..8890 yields -0.4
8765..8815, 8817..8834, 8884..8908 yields 0.1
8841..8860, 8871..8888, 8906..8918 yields 0.3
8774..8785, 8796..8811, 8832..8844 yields 0.6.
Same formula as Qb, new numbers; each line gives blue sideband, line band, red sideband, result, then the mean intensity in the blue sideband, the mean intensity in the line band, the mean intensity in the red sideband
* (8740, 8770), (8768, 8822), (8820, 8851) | -0.4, 12.1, 12.4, 12.4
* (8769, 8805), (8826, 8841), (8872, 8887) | -0.3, 12.4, 12.6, 12.3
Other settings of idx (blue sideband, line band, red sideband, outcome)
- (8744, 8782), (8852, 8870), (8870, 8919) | 0.2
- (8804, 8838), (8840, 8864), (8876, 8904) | 0.0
